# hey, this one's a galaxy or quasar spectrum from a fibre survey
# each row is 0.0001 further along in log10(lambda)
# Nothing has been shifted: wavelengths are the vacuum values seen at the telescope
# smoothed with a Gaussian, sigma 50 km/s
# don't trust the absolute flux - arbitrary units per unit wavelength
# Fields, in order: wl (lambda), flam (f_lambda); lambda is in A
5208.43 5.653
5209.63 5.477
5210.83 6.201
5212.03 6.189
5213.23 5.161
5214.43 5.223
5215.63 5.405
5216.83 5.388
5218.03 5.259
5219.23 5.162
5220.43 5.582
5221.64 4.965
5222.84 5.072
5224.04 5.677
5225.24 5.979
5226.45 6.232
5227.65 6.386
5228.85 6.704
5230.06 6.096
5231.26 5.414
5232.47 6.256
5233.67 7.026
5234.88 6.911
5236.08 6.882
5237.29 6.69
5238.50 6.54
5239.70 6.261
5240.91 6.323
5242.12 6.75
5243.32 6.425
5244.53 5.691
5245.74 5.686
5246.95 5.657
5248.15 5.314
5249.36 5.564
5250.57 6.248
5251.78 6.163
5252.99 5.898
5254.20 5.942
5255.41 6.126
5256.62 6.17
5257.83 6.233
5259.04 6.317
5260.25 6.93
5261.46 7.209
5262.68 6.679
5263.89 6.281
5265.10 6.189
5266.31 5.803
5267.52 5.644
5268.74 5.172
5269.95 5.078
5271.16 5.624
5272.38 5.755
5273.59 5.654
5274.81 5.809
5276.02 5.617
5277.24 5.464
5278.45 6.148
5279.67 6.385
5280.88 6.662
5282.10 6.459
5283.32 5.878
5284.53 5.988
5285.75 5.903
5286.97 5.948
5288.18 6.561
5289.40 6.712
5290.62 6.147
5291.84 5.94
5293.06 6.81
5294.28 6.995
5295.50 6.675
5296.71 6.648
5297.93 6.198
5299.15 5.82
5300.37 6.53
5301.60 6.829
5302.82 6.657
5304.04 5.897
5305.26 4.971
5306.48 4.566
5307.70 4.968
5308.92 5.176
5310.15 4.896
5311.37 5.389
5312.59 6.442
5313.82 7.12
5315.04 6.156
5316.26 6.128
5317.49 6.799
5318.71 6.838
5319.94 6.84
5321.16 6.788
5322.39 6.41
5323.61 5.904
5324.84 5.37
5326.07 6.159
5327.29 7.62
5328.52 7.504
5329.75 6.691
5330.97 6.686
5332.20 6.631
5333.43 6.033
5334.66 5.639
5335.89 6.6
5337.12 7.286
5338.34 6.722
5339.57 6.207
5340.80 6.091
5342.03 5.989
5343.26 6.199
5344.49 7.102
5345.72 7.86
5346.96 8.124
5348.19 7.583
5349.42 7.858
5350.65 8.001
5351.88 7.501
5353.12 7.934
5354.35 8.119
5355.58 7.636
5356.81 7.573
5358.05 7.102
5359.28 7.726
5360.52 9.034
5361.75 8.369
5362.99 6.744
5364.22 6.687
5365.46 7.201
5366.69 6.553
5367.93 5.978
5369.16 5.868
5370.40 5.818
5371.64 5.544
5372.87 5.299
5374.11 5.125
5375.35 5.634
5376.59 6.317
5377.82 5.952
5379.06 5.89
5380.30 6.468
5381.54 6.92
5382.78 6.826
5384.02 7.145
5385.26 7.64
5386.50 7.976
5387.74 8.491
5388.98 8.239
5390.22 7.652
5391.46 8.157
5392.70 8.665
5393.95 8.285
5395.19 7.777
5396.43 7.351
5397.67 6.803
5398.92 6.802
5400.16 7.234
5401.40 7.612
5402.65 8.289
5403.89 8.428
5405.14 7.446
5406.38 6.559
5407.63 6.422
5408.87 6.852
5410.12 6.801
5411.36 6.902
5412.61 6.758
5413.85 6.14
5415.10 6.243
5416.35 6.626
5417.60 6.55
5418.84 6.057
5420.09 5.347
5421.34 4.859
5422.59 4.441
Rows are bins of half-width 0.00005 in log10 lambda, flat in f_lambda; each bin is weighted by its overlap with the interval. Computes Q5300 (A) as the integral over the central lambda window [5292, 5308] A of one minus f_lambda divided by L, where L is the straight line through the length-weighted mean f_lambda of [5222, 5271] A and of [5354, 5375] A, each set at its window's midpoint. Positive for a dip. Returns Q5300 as 0.7 A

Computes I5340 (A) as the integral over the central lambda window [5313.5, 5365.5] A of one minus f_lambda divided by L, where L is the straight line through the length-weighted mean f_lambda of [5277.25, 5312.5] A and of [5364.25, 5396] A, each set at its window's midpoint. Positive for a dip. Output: -4.0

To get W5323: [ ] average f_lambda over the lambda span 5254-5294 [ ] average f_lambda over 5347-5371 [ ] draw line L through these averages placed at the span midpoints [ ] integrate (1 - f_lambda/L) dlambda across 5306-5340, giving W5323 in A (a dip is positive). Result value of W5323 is 2.7 A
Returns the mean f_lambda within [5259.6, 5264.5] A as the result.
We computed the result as 6.77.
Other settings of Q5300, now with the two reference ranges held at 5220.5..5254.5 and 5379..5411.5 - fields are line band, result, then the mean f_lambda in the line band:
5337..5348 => 0.21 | 6.85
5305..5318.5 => 1.97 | 5.75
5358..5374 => 1.06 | 6.7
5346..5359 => -1.25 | 7.74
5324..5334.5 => 0.51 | 6.53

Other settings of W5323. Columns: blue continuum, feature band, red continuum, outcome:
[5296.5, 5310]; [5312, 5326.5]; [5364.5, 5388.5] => -1.19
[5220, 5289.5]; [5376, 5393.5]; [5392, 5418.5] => -0.76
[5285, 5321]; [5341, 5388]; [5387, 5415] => -0.23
